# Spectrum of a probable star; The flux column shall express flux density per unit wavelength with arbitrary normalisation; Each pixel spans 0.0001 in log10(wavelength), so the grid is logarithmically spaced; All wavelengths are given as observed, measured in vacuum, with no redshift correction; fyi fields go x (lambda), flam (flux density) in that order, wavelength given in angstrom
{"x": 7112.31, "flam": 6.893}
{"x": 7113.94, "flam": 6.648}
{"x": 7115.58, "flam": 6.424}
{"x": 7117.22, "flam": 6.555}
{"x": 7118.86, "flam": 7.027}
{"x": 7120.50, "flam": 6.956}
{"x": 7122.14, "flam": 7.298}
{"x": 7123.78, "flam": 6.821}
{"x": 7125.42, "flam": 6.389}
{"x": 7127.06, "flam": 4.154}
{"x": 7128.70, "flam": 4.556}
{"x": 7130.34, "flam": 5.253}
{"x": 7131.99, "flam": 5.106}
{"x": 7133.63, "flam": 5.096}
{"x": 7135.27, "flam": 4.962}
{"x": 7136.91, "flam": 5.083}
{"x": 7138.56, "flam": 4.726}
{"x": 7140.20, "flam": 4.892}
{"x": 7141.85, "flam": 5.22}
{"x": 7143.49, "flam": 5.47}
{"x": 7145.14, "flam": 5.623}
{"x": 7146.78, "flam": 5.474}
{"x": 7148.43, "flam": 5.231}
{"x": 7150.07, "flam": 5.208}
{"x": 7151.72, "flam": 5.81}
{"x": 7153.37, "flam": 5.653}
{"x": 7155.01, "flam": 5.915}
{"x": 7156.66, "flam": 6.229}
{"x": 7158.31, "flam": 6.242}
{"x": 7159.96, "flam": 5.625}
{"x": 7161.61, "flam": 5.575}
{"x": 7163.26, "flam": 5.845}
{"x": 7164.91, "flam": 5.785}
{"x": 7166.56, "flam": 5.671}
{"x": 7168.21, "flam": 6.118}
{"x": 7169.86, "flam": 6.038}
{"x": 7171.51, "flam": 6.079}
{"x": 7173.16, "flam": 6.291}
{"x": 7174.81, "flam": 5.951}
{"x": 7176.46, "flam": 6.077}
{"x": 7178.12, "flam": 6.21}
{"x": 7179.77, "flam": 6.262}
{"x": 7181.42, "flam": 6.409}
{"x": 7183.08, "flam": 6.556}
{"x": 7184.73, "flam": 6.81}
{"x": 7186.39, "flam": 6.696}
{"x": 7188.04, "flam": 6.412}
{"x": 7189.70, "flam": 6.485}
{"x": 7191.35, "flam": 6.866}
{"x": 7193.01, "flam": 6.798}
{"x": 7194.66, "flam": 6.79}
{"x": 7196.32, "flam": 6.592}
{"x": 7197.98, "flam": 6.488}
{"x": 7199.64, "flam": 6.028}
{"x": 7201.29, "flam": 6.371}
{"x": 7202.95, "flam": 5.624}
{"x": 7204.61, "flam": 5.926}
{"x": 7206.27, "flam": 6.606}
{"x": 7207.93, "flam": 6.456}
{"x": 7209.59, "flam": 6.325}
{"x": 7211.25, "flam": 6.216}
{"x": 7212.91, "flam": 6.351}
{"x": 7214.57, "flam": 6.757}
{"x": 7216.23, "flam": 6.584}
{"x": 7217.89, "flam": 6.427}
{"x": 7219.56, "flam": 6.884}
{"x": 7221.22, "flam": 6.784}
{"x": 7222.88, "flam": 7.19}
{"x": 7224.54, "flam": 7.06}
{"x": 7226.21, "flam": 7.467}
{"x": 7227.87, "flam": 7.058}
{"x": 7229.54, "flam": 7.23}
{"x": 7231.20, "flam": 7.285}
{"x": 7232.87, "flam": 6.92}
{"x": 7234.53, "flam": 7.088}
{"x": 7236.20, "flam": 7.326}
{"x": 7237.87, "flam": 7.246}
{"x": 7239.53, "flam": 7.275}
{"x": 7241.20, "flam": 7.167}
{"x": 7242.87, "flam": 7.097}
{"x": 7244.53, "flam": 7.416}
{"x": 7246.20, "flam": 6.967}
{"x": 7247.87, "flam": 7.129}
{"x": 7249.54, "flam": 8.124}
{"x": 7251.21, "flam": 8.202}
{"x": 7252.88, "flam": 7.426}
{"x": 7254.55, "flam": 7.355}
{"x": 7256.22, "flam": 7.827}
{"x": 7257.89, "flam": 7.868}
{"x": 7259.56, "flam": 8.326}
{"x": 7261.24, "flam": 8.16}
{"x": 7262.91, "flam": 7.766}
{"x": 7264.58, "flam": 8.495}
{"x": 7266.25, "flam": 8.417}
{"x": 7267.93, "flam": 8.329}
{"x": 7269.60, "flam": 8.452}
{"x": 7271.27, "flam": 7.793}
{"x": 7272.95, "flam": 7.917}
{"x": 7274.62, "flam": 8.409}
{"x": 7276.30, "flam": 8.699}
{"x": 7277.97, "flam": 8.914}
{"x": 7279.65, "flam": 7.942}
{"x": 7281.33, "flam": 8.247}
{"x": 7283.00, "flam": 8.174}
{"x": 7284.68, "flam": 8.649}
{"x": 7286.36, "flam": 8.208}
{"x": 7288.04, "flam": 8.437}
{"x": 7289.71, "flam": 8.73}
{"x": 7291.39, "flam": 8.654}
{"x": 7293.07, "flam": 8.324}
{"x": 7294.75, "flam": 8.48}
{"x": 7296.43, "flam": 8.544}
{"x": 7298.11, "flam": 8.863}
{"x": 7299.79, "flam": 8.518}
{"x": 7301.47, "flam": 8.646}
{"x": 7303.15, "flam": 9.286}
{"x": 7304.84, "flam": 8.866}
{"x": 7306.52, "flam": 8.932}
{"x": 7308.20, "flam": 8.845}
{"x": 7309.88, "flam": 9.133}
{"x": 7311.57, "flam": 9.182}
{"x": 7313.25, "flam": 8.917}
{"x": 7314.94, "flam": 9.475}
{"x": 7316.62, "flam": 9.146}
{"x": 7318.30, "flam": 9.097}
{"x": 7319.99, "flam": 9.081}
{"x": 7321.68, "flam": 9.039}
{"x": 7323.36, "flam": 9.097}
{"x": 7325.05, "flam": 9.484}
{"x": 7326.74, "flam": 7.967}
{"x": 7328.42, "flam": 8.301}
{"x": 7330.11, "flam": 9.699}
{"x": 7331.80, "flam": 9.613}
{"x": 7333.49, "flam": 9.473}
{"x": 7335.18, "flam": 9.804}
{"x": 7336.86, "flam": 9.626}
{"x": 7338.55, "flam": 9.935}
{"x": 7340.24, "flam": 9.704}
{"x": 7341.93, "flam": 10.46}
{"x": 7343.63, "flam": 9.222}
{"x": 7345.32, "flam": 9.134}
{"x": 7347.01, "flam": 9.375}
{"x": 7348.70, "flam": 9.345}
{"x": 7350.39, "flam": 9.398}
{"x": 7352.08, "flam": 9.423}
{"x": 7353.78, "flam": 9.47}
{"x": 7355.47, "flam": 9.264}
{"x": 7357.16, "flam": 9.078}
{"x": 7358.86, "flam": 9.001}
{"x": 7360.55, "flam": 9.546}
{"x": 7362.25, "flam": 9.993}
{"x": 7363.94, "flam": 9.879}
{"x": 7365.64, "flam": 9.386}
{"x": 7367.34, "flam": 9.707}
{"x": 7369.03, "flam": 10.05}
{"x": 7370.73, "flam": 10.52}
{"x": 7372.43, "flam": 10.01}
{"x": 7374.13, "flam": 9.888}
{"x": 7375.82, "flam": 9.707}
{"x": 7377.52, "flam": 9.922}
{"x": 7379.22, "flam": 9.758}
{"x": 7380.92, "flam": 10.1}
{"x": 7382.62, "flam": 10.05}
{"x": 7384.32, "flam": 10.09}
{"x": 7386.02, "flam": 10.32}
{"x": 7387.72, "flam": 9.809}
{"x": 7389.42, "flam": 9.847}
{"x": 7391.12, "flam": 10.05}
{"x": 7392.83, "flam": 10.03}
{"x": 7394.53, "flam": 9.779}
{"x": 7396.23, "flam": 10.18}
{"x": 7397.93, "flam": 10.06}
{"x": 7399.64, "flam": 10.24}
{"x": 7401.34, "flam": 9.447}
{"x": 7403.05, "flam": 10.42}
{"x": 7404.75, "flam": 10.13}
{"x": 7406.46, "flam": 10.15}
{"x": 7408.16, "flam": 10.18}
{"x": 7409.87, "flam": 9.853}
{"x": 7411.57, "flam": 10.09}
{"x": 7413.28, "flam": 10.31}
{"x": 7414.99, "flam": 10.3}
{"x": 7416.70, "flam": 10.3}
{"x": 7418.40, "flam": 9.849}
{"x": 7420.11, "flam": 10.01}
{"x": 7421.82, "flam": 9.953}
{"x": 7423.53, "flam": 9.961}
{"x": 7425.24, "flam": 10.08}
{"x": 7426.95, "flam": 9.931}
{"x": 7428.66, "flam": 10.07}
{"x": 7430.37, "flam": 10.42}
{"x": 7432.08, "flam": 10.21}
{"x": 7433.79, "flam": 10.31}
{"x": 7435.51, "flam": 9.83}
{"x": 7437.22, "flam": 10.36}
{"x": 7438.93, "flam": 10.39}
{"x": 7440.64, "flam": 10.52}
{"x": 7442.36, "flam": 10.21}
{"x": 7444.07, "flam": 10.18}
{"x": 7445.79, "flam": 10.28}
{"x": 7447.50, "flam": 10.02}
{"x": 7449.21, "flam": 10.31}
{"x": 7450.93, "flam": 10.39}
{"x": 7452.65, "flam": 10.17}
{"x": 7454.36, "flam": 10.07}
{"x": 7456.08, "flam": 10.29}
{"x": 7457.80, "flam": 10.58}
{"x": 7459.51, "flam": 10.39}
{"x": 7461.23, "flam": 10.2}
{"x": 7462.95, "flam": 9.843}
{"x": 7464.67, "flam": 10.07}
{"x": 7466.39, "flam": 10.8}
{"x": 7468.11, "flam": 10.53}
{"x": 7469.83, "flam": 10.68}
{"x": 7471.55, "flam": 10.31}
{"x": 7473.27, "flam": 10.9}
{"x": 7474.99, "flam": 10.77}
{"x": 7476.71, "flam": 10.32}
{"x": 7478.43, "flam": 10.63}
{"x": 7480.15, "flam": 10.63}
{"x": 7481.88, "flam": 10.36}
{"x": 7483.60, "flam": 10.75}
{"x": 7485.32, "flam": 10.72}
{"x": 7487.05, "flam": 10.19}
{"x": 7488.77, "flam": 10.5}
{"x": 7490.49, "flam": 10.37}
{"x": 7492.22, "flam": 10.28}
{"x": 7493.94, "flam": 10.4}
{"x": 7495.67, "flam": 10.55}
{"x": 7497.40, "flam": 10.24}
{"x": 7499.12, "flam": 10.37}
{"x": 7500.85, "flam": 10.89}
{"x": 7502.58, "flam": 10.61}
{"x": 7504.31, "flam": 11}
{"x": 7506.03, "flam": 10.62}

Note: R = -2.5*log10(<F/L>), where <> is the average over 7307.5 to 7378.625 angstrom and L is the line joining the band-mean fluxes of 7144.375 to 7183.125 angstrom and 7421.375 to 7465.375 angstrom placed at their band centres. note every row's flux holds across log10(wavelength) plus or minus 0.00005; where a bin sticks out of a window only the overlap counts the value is -0.095 mag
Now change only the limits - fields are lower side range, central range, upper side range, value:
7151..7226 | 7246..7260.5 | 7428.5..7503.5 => -0.07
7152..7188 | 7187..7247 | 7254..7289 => 0.05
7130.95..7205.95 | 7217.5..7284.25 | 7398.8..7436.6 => -0.05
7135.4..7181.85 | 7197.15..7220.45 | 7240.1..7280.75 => 0.07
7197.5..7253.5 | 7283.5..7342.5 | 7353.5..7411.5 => -0.06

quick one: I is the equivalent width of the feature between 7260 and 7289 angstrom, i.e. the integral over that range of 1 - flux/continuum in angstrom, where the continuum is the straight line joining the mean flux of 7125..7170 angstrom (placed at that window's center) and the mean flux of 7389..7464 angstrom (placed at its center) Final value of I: -2.7 angstrom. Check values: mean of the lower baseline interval 5.45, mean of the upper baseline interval 10.1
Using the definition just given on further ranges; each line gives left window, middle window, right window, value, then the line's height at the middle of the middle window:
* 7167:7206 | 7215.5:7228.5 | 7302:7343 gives 0.3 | 7.1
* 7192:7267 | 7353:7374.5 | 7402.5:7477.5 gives -1.3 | 9.1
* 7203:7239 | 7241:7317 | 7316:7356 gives -2.2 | 8.08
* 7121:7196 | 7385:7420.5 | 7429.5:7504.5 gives -2.3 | 9.46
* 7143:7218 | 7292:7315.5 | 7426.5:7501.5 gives -2.5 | 7.99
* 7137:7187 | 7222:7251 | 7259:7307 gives 0.7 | 7.45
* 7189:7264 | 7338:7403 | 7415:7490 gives -4.7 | 9.11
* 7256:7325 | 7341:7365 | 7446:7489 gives -0.6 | 9.24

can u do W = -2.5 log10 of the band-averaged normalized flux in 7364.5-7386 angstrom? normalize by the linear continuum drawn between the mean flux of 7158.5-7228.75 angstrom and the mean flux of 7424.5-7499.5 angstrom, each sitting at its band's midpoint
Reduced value -0.10 mag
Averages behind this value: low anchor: 6.39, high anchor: 10.4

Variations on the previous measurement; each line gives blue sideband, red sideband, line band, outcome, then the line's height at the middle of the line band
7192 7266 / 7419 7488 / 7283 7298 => -0.072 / 7.96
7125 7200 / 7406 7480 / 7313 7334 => -0.090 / 8.38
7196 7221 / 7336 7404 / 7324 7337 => -0.032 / 8.95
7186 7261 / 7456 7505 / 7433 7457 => -0.025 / 10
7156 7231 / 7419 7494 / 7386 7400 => -0.071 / 9.38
